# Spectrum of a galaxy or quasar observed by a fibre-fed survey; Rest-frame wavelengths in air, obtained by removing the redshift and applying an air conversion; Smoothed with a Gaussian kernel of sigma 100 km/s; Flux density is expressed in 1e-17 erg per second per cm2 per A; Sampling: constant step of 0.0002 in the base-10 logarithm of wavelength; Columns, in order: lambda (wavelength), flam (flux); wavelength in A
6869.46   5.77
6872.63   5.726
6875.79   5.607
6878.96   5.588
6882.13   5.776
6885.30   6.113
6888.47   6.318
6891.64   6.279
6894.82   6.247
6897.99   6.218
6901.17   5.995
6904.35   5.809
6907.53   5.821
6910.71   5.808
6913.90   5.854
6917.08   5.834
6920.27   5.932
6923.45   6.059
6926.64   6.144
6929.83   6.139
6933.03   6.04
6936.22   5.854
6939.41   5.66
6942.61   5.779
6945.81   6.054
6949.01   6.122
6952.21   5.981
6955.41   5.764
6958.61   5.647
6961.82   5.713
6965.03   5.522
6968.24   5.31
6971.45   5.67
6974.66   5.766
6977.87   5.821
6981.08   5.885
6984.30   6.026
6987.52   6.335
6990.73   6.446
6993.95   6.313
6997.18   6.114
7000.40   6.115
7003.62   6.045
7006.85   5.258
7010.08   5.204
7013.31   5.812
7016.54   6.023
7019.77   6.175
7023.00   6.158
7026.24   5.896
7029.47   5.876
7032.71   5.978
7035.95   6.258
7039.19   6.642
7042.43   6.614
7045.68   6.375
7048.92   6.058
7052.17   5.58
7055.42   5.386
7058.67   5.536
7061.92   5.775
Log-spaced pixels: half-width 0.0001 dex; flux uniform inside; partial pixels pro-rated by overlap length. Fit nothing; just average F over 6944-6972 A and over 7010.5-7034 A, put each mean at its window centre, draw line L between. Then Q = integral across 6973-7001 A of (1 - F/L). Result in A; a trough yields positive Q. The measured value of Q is -1.2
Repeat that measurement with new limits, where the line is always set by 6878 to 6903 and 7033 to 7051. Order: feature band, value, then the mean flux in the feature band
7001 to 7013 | 1.32 A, 5.59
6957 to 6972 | 1.54 A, 5.56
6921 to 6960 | 1.42 A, 5.94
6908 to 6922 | 0.60 A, 5.86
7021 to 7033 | 0.63 A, 5.98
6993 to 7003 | 0.17 A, 6.16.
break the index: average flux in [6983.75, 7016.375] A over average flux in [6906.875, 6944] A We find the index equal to 1.0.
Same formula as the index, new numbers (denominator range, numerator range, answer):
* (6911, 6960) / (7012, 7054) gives 1.03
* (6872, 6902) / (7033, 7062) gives 1.01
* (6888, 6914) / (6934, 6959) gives 0.97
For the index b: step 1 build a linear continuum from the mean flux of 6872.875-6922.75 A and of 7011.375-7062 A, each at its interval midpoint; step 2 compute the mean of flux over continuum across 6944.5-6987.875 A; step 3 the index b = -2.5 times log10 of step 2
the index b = 0.03 mag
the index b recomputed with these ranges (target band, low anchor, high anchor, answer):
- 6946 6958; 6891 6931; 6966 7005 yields 0.01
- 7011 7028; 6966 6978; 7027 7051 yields 0.01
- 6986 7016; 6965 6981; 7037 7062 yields -0.03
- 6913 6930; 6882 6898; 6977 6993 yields 0.03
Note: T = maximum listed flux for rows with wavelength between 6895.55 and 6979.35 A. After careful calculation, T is 6.218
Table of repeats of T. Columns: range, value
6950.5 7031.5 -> 6.446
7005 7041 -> 6.642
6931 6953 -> 6.122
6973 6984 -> 5.885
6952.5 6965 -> 5.764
